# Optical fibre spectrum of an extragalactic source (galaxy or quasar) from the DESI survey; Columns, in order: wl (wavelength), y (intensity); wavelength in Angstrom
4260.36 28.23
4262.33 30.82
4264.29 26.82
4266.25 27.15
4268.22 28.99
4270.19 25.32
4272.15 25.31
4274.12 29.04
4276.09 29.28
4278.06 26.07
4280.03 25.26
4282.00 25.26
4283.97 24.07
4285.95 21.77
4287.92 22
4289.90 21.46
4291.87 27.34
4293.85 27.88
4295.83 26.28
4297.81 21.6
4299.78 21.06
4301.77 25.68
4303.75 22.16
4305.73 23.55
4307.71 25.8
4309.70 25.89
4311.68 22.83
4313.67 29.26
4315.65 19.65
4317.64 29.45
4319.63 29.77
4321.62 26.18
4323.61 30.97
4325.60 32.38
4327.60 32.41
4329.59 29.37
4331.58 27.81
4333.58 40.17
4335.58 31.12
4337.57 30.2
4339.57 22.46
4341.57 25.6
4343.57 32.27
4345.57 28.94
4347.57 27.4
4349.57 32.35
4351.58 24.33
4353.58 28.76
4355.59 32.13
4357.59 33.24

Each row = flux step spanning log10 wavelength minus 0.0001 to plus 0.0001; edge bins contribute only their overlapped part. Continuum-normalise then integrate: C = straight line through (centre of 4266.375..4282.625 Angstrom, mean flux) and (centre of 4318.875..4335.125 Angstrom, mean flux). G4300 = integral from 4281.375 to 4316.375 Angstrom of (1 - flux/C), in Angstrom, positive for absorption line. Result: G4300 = 5.7 Angstrom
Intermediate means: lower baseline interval 26.9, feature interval 24.1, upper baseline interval 31.1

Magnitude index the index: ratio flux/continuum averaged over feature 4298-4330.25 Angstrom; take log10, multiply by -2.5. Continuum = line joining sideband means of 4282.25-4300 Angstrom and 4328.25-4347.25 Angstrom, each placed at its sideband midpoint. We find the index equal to 0.01 mag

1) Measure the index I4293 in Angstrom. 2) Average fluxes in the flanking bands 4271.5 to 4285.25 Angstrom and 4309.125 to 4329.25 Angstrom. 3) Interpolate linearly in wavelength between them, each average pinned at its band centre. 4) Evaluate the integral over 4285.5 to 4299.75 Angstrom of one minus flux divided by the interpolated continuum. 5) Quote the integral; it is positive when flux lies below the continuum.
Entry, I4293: 1.6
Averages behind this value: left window 26.2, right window 28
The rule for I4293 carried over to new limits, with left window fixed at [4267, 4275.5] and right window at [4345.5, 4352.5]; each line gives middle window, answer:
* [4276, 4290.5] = 1.70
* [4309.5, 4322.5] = 0.76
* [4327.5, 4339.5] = -1.32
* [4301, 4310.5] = 1.07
